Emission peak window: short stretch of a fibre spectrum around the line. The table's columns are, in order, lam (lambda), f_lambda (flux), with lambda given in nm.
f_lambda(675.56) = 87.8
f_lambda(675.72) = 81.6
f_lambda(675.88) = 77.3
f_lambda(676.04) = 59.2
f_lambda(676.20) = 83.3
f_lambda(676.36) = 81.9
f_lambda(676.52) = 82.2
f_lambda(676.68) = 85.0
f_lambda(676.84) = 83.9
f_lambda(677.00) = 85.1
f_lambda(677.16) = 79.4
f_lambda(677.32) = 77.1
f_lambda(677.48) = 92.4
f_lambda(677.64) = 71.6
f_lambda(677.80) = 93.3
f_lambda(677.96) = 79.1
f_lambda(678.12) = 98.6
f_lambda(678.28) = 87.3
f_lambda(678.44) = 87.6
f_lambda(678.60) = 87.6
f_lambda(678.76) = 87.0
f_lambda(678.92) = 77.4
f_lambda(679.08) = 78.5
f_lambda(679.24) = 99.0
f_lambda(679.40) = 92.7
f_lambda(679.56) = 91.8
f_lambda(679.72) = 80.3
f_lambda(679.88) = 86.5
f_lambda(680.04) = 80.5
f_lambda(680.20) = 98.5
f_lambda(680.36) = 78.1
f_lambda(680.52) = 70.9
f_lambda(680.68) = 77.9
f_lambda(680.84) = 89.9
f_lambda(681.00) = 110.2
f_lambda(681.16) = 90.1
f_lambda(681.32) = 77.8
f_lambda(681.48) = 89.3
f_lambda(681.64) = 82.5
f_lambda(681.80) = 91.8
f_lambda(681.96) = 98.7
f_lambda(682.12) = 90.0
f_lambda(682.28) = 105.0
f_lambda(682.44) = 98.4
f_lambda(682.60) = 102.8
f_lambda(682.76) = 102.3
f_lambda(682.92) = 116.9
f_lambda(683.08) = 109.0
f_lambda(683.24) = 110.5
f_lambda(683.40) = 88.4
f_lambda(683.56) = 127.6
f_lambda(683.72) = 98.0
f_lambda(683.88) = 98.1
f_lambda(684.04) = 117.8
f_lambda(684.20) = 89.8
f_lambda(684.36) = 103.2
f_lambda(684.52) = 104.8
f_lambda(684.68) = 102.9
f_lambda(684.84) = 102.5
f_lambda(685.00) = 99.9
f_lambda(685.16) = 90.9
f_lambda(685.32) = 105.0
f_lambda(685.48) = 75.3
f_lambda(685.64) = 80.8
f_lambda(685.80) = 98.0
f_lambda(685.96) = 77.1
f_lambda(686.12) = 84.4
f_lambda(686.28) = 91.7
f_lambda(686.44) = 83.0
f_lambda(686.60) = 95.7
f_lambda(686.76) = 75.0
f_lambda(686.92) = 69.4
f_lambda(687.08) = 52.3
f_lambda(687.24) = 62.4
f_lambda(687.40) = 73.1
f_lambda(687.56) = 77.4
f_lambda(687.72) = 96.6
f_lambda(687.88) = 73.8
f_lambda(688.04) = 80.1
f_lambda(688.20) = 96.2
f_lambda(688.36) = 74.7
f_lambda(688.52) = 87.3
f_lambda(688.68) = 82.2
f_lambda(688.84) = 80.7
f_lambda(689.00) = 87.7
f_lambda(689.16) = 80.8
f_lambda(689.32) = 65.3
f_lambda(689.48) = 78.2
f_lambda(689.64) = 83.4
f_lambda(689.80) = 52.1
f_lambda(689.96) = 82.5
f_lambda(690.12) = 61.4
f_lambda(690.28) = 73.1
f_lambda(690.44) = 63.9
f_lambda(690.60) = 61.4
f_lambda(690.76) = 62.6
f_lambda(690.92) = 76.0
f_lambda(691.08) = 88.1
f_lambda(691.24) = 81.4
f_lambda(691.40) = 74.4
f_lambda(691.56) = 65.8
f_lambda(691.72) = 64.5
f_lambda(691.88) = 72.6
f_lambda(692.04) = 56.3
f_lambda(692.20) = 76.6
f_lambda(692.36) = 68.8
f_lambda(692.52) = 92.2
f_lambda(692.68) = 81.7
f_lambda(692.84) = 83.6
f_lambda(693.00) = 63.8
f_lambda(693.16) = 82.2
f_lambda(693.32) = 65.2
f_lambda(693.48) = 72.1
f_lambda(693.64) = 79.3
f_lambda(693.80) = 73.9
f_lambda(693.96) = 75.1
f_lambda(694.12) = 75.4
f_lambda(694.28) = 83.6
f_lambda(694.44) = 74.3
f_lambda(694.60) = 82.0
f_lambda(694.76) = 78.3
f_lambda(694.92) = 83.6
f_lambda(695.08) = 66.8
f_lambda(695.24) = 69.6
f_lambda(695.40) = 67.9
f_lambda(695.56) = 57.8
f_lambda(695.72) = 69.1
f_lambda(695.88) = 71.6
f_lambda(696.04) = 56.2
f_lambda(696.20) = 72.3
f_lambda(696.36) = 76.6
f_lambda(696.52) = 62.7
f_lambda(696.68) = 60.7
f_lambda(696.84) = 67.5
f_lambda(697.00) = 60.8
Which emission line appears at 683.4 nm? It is C III]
